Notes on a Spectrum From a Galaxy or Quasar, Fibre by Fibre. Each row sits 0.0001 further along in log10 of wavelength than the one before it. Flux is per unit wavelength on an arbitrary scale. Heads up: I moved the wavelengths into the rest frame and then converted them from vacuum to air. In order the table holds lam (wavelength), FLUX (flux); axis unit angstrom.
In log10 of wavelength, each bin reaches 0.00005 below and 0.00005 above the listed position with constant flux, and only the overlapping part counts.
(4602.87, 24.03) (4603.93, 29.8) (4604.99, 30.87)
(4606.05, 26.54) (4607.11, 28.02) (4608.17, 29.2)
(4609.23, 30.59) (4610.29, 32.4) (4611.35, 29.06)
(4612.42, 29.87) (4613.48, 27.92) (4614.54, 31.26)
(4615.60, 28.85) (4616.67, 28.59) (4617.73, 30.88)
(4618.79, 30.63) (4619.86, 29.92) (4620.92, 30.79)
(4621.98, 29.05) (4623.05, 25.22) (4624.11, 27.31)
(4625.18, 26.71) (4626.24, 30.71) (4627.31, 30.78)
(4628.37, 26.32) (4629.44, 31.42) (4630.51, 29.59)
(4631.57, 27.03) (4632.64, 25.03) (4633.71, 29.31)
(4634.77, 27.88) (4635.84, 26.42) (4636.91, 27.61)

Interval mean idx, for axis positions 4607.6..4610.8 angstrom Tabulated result 30.7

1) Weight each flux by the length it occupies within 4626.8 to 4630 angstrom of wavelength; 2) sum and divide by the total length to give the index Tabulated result 29.5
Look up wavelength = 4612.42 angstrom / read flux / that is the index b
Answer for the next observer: 29.87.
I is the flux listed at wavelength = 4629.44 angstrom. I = 31.42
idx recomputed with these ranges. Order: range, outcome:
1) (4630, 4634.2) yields 27.7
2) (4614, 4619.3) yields 30.1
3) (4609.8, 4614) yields 29.8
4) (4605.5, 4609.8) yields 28.7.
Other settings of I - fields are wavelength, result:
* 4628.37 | 26.32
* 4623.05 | 25.22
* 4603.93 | 29.8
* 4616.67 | 28.59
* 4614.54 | 31.26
